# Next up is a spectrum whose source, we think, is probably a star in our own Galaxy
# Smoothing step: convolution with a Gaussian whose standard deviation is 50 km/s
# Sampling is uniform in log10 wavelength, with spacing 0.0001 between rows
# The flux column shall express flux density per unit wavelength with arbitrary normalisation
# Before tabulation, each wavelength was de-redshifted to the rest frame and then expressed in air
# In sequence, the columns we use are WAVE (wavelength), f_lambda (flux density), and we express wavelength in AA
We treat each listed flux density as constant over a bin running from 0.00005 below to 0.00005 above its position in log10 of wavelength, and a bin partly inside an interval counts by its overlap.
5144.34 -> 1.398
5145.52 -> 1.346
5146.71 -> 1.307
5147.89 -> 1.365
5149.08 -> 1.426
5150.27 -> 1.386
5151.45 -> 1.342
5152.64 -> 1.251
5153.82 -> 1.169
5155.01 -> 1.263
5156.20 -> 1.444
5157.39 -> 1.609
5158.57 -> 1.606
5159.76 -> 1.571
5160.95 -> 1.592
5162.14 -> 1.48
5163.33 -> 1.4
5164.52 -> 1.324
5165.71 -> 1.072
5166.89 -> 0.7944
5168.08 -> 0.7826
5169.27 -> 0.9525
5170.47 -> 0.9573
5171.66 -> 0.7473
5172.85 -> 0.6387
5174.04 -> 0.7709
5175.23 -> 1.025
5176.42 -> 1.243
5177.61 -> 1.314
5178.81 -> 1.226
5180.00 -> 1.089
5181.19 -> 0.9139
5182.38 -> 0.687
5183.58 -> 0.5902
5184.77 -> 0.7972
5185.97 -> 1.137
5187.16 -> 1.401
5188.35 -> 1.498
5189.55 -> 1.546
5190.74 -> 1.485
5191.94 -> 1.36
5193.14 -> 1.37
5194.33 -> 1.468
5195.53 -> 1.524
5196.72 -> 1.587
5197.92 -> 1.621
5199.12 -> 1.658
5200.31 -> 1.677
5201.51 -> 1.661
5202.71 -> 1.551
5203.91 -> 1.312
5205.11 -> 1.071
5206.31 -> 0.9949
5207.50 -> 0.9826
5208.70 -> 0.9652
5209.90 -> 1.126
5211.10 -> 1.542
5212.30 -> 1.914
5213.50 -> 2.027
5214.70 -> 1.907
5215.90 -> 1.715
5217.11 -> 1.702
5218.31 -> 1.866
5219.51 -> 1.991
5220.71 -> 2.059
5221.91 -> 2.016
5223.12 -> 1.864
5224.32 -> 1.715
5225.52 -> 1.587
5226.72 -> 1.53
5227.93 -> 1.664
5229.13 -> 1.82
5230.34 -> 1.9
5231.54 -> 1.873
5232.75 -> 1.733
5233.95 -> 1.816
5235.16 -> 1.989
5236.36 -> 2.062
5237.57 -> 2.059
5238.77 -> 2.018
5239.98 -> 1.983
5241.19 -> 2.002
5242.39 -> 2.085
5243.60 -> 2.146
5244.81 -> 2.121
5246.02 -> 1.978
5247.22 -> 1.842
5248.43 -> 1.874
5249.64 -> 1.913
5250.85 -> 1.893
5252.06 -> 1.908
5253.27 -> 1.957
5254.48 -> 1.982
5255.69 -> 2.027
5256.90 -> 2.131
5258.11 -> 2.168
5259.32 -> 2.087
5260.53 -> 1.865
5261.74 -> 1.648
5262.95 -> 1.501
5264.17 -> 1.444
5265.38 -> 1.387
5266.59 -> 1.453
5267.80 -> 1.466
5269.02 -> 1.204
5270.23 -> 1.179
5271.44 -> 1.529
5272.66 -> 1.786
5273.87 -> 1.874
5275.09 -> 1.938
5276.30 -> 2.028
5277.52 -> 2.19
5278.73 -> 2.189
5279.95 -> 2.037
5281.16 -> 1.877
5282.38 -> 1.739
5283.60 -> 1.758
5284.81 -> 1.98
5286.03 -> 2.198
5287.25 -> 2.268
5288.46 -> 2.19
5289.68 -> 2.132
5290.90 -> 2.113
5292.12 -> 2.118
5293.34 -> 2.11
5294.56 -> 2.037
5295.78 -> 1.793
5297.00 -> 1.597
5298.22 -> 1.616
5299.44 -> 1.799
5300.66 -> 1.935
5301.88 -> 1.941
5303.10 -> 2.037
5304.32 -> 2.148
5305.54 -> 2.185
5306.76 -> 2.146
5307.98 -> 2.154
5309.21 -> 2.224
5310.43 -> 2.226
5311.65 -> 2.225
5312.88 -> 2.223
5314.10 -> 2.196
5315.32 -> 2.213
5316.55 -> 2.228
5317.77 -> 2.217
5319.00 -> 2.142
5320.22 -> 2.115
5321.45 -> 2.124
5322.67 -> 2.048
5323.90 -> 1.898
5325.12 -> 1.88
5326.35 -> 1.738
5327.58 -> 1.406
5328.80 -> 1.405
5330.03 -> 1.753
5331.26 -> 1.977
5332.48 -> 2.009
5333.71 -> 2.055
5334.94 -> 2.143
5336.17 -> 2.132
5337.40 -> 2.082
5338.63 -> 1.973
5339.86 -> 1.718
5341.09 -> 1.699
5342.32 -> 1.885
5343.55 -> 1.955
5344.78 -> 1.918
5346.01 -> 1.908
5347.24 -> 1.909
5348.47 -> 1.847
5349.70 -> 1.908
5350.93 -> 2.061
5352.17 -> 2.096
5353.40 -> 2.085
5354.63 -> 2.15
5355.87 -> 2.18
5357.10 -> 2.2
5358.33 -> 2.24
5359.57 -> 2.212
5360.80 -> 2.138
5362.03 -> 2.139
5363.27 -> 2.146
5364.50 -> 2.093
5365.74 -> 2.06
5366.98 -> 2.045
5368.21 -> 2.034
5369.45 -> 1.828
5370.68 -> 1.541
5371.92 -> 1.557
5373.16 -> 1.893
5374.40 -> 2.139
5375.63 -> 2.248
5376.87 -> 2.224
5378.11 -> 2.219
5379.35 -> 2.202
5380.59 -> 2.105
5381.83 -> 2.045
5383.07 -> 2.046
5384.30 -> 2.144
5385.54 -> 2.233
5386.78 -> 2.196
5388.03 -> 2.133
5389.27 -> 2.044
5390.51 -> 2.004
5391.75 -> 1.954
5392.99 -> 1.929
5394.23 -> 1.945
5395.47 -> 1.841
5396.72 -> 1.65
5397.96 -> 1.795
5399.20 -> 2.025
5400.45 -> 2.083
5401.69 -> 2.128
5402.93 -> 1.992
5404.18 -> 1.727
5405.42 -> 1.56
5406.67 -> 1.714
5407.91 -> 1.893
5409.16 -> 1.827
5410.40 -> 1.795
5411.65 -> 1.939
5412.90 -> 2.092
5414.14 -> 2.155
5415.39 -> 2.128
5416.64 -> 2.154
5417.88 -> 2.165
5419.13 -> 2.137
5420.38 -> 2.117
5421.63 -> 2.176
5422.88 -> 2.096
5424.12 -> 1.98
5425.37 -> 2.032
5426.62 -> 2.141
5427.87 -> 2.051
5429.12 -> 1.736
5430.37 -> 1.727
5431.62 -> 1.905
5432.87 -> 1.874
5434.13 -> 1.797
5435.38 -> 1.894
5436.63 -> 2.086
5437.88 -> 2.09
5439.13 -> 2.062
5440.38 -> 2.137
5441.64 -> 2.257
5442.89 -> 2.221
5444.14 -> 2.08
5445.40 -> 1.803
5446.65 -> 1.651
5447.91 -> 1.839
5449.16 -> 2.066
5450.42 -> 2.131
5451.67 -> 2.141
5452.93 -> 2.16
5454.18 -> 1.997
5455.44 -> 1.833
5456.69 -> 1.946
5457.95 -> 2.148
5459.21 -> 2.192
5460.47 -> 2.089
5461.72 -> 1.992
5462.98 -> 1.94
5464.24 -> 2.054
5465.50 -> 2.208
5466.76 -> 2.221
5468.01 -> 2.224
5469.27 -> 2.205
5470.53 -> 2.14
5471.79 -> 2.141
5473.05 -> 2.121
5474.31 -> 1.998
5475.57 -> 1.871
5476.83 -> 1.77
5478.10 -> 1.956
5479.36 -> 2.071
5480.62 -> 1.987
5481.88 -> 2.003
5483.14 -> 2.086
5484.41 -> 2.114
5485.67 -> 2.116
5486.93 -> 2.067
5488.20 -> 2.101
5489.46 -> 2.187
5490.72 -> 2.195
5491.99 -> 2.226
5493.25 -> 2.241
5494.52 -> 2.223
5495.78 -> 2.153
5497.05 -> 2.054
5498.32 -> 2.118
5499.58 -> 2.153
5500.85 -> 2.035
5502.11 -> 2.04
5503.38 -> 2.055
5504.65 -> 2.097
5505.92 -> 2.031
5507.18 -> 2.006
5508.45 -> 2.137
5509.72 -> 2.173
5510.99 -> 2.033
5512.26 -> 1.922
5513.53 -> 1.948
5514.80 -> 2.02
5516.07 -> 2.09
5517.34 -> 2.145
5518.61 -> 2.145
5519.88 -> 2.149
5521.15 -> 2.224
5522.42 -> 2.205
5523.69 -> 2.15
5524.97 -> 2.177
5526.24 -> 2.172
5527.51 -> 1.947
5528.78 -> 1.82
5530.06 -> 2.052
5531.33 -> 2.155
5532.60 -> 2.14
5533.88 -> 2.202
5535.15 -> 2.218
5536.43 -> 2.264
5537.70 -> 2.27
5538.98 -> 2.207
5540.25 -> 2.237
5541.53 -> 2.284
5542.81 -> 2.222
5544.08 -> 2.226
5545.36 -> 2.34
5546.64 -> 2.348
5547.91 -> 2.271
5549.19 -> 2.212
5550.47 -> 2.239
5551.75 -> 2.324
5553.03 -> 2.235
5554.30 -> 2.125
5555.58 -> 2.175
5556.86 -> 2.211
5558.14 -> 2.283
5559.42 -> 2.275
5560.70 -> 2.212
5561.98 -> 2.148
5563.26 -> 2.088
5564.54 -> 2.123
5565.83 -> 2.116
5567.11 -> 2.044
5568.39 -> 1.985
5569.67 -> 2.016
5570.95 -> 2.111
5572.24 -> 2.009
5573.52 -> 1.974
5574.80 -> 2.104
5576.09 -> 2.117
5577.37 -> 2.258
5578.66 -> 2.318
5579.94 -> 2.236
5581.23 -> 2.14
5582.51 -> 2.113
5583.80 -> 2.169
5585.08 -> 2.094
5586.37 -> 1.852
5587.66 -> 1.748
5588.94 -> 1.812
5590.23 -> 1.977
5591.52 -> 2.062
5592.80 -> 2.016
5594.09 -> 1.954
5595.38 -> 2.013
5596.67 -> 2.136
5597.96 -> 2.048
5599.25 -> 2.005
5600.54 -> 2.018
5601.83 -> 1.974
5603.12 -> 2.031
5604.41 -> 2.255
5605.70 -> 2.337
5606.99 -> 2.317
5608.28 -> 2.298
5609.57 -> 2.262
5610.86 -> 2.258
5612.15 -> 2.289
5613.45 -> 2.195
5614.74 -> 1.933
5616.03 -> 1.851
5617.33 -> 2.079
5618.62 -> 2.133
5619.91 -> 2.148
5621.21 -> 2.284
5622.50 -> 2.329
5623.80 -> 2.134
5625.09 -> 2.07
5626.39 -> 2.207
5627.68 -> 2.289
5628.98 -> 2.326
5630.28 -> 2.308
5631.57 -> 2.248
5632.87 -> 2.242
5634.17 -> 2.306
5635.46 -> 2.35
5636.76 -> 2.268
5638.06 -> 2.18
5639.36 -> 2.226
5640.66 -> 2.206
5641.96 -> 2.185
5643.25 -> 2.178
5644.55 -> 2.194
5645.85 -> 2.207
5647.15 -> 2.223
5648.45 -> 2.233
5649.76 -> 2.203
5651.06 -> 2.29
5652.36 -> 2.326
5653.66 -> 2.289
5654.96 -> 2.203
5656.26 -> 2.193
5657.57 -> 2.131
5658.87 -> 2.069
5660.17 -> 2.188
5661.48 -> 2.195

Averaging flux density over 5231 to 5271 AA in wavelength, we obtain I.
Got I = 1.84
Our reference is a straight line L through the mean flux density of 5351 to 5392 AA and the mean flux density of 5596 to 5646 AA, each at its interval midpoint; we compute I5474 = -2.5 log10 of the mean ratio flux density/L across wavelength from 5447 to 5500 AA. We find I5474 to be 0.02 mag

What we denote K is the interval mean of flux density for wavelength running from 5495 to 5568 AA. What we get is 2.15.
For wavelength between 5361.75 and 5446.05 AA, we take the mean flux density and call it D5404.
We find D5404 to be 2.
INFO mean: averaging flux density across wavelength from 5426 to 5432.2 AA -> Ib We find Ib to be 1.91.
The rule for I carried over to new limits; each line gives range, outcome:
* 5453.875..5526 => 2.09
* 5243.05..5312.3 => 1.92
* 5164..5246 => 1.49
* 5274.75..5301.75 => 1.98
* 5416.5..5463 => 2.02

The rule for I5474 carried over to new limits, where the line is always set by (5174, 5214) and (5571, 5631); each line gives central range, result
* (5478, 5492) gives -0.11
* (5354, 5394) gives -0.24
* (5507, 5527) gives -0.08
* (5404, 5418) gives -0.11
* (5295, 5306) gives -0.24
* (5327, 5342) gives -0.18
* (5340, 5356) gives -0.21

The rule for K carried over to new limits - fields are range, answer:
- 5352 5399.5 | 2.04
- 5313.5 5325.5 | 2.11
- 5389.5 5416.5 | 1.92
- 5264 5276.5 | 1.56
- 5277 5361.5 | 2.02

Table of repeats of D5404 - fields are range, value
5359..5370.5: 2.06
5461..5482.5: 2.05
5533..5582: 2.19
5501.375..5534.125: 2.08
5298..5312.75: 2.07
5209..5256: 1.87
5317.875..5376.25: 1.97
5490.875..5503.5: 2.13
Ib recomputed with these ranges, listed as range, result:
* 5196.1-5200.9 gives 1.64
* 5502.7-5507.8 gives 2.05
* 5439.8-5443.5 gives 2.2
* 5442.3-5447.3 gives 1.93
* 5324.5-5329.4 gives 1.61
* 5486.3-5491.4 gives 2.14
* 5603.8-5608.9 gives 2.3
